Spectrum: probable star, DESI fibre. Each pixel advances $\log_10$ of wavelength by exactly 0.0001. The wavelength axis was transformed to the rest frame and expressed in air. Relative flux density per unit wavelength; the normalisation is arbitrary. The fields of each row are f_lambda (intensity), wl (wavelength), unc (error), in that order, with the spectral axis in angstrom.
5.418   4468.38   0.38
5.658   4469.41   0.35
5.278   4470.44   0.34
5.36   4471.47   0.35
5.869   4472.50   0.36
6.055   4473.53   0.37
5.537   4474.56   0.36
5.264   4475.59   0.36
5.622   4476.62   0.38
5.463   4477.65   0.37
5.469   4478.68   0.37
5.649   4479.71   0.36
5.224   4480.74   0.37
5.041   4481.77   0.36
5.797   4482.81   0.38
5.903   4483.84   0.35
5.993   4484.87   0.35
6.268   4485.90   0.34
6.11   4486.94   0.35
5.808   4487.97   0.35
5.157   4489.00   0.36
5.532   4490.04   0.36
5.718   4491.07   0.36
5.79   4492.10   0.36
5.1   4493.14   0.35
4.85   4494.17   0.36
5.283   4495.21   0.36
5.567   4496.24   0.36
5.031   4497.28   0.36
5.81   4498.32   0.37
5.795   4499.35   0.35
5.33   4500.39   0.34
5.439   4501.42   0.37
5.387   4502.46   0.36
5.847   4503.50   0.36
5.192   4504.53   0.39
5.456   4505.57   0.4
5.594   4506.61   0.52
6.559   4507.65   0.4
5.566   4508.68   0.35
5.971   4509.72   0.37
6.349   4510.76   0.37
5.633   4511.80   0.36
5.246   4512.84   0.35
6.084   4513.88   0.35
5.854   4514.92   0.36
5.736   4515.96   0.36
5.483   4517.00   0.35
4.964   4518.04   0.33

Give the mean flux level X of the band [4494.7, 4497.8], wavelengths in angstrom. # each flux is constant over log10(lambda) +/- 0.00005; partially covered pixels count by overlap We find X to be 5.29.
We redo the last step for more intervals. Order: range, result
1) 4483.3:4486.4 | 6.07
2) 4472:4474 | 5.96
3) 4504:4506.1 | 5.33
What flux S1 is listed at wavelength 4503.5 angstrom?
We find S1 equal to 5.847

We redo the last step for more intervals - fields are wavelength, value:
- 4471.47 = 5.36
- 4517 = 5.483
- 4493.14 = 5.1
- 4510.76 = 6.349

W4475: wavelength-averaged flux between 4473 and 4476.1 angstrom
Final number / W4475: 5.62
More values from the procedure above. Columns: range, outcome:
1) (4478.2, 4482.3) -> 5.34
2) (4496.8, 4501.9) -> 5.49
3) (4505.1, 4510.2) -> 5.83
